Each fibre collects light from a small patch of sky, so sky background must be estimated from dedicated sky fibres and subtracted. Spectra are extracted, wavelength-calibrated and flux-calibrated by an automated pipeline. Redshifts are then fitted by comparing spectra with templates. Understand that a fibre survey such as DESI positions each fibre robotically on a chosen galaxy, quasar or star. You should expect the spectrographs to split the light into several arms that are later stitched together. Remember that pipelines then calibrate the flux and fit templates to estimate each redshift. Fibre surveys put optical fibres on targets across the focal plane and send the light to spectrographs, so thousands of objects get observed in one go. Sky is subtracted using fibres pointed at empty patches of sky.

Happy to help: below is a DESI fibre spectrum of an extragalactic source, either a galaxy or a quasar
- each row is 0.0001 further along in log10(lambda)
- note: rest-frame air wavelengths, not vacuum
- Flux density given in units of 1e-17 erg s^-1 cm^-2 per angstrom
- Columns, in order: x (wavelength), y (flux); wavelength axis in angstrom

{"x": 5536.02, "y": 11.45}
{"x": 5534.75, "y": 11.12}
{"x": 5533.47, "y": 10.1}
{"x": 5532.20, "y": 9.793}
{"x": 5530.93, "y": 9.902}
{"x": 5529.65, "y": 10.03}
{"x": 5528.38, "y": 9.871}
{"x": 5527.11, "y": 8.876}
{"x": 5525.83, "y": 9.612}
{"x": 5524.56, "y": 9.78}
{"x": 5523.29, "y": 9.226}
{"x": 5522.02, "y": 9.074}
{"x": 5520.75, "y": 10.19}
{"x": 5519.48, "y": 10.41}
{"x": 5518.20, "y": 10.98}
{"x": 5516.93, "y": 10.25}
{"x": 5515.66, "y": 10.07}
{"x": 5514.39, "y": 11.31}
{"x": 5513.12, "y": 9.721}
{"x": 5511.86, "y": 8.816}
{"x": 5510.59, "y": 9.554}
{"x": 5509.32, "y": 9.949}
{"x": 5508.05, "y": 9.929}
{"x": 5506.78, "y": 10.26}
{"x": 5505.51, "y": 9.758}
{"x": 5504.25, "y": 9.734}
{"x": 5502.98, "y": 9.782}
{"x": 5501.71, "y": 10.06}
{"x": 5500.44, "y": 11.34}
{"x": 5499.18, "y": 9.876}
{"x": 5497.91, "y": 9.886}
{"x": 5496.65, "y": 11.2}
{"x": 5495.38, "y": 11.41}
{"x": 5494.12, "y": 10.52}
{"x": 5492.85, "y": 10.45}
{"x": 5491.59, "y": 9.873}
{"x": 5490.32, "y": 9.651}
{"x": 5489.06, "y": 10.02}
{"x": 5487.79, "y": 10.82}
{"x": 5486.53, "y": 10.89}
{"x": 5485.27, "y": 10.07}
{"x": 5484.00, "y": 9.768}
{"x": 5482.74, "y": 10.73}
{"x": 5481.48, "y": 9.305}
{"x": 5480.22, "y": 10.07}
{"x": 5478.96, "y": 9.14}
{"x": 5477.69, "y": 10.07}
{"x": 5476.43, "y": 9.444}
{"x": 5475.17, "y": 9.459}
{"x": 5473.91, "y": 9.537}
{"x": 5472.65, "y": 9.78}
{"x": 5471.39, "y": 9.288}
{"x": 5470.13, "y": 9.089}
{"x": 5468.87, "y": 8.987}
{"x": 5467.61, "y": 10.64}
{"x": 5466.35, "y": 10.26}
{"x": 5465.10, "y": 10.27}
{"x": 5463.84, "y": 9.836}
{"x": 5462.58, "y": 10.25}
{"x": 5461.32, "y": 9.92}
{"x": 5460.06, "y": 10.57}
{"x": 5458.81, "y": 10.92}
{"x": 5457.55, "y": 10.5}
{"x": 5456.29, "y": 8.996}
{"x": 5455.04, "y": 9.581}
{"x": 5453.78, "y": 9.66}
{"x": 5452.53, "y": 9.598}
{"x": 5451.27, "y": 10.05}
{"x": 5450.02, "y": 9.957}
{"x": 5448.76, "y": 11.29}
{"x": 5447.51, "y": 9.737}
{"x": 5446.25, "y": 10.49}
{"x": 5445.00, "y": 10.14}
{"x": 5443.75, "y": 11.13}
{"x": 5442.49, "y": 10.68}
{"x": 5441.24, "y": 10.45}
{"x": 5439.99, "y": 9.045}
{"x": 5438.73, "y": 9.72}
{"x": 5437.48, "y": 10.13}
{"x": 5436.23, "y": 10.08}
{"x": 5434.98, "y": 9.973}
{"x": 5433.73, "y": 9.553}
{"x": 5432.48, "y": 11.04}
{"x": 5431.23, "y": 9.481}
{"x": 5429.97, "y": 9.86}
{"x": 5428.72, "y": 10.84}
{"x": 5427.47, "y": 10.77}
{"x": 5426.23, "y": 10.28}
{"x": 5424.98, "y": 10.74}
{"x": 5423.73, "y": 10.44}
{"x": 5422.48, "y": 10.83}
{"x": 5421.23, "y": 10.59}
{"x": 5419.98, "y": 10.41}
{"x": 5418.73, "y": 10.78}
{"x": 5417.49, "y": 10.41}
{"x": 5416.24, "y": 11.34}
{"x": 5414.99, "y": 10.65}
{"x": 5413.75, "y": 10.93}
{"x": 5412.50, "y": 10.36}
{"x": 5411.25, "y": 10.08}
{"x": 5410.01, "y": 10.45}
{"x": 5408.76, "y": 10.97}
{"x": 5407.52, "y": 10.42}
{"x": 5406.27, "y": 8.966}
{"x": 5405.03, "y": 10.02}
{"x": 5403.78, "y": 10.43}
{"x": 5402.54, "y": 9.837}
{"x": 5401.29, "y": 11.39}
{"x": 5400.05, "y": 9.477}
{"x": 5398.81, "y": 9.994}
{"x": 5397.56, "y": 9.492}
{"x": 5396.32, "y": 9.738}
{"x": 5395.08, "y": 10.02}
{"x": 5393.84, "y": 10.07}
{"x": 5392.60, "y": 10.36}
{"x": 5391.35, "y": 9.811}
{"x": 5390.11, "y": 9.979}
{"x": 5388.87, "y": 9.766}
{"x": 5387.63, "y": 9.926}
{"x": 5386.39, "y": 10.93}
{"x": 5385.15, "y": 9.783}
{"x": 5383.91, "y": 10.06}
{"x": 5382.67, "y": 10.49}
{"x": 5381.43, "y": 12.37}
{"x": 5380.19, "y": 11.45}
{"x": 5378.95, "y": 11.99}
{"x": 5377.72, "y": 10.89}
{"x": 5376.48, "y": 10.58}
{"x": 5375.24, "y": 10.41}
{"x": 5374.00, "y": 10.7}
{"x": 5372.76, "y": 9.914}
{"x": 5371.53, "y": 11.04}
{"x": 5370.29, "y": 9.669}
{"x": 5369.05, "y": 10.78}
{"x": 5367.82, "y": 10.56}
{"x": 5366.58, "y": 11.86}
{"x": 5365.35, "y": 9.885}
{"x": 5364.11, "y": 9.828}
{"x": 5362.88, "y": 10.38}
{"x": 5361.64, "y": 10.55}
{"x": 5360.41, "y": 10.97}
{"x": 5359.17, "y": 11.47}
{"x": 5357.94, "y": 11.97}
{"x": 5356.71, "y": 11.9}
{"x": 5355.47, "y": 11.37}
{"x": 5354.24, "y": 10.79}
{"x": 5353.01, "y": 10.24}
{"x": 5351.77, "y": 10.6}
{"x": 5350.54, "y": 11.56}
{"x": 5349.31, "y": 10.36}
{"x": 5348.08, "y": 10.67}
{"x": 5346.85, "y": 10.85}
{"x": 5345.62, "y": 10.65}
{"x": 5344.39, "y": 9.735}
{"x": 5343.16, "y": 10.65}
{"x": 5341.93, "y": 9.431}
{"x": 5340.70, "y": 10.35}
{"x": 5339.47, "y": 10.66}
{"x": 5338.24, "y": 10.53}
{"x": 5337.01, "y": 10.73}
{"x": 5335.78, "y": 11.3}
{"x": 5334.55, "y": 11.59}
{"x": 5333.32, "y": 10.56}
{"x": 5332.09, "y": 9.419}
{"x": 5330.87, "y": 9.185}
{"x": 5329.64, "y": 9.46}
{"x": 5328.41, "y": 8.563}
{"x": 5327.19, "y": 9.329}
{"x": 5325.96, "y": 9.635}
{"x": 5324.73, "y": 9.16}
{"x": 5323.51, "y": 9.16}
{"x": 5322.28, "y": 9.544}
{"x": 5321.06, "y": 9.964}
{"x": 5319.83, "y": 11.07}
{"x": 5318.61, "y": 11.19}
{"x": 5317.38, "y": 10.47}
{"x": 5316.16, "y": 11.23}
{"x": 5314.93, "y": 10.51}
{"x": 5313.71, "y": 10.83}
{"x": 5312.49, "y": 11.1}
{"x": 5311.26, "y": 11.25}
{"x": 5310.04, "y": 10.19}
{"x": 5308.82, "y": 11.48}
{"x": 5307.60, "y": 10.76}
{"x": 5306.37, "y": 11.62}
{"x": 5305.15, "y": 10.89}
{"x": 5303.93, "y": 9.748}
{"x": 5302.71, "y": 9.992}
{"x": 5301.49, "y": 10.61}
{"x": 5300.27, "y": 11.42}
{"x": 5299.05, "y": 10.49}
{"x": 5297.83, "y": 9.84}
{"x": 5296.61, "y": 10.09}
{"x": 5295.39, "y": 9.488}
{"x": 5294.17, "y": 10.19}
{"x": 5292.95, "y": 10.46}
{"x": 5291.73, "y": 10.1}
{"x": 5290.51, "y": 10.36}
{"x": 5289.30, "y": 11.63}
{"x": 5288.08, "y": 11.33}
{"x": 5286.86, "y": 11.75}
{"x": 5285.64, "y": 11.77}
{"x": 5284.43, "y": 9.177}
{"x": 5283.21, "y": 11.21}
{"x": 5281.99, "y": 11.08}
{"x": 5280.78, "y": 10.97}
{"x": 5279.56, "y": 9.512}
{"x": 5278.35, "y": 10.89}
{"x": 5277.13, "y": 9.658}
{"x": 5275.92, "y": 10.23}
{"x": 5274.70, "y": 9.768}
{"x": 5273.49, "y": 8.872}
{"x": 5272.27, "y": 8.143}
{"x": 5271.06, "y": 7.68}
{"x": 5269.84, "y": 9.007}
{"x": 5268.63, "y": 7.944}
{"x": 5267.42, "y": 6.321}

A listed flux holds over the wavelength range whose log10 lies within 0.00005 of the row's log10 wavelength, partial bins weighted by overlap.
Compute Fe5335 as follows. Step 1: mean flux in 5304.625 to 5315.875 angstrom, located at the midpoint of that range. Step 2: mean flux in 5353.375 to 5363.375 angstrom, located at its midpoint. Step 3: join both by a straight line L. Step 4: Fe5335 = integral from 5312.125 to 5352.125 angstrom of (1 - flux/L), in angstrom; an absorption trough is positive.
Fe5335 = 2.7 angstrom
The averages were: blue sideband 11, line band 10.3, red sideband 11.2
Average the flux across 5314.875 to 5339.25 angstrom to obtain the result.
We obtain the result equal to 10.1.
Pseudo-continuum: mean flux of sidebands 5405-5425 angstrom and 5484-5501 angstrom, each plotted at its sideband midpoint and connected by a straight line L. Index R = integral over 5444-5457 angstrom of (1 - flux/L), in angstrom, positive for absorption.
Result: 0.6 angstrom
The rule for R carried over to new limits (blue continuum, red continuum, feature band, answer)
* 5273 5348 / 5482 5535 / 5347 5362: -1.0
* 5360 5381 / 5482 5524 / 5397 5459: 1.2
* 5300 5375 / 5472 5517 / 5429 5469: 0.4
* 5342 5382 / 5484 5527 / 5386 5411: 1.3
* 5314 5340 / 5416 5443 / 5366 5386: -1.1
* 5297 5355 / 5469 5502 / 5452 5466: 0.1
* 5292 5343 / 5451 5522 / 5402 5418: -0.3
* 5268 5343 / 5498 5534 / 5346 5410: -2.5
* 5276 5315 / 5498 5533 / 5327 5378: -0.4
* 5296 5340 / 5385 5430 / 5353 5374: -0.9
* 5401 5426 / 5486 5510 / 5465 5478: 0.8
